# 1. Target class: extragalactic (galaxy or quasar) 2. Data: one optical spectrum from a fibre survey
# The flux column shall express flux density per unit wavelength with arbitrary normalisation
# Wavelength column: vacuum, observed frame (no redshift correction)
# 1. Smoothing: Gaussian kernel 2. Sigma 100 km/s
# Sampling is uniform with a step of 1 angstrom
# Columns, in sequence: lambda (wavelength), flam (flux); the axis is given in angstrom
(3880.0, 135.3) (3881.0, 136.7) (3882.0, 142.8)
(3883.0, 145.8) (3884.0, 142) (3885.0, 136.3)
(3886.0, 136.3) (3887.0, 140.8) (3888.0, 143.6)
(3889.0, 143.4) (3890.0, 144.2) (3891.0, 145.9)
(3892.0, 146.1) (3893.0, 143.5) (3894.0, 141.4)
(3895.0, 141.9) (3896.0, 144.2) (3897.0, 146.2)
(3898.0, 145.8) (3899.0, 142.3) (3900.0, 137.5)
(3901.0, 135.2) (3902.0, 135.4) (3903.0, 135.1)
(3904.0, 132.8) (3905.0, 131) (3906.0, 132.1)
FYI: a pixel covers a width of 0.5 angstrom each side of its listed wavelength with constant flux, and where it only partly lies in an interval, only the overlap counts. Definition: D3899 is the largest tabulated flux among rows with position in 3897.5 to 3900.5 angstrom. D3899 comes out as 145.8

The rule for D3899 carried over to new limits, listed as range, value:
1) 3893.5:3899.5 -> 146.2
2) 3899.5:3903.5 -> 137.5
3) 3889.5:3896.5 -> 146.1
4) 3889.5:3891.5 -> 145.9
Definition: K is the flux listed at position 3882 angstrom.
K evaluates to 142.8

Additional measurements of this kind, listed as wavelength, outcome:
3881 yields 136.7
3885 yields 136.3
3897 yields 146.2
